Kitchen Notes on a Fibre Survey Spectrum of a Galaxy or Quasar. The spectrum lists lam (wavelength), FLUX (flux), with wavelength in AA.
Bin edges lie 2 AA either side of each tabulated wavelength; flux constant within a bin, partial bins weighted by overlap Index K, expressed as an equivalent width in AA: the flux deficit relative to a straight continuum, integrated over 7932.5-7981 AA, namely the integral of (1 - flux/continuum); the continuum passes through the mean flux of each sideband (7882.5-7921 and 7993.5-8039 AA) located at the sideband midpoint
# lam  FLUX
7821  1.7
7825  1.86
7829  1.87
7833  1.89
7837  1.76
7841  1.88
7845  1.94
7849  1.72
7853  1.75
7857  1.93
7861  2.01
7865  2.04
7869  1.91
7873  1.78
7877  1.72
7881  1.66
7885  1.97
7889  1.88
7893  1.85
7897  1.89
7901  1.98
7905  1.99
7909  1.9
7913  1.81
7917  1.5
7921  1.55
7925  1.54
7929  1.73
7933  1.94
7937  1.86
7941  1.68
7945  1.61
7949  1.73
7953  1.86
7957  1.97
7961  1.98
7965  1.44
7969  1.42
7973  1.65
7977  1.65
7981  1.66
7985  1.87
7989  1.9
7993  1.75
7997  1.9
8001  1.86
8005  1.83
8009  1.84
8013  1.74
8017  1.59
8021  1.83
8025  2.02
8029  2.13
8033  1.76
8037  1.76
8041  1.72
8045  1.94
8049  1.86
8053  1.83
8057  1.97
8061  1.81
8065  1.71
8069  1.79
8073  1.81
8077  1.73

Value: 3.1 AA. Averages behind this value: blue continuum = 1.84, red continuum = 1.84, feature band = 1.72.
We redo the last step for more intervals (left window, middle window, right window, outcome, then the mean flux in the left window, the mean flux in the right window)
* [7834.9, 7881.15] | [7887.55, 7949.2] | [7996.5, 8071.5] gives 2.2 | 1.85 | 1.83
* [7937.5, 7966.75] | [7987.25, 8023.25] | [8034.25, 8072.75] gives -0.3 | 1.76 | 1.82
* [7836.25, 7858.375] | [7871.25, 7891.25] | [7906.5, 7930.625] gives -0.5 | 1.83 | 1.68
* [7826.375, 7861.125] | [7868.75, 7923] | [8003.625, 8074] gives 1.1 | 1.85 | 1.83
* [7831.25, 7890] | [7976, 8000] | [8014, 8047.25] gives 0.6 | 1.86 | 1.84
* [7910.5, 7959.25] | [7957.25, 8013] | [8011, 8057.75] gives 1.0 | 1.73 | 1.84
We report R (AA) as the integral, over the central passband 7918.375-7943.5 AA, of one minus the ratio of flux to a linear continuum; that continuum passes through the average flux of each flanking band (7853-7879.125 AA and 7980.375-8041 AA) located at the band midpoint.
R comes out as 2.0 AA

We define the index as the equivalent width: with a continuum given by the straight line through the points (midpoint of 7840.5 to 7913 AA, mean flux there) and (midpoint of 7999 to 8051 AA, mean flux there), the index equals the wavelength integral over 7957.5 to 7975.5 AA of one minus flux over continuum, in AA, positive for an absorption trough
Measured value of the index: 1.9 AA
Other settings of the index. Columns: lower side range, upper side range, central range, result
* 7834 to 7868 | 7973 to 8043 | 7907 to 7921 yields 1.1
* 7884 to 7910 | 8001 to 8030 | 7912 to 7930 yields 2.8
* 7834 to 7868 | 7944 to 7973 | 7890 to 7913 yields -1.4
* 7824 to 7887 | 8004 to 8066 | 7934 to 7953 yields 1.0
